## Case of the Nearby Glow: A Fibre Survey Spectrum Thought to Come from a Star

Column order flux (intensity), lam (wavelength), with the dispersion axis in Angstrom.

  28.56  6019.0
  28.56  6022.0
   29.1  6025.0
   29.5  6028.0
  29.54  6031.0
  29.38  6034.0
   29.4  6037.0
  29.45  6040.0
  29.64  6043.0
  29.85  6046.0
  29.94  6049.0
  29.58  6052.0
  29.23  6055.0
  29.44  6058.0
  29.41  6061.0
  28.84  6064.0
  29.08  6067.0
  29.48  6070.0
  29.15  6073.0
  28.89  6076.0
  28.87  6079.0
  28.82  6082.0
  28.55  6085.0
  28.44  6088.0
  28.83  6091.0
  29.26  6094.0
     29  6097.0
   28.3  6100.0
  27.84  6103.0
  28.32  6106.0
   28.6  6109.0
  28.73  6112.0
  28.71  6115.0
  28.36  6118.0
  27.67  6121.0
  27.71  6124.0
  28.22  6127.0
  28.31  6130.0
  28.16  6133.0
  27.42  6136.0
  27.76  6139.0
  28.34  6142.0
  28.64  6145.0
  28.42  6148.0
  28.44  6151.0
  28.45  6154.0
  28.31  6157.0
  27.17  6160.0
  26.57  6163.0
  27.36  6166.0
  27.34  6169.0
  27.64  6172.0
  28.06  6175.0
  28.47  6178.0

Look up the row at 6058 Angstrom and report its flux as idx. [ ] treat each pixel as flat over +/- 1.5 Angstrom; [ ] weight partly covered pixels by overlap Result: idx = 29.44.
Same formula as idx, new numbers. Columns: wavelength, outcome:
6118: 28.36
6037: 29.4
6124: 27.71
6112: 28.73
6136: 27.42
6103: 27.84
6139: 27.76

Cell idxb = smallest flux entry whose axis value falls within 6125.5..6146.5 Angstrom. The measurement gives 27.42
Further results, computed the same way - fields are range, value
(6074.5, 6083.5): 28.82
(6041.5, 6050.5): 29.64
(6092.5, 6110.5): 27.84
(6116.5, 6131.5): 27.67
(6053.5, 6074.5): 28.84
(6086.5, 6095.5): 28.44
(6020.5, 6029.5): 28.56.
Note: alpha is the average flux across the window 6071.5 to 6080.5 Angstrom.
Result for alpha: 29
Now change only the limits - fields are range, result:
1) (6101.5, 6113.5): 28.4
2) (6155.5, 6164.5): 27.4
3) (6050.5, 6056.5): 29.4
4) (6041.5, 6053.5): 29.8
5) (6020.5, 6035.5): 29.2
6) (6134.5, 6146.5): 28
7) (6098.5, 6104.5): 28.1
